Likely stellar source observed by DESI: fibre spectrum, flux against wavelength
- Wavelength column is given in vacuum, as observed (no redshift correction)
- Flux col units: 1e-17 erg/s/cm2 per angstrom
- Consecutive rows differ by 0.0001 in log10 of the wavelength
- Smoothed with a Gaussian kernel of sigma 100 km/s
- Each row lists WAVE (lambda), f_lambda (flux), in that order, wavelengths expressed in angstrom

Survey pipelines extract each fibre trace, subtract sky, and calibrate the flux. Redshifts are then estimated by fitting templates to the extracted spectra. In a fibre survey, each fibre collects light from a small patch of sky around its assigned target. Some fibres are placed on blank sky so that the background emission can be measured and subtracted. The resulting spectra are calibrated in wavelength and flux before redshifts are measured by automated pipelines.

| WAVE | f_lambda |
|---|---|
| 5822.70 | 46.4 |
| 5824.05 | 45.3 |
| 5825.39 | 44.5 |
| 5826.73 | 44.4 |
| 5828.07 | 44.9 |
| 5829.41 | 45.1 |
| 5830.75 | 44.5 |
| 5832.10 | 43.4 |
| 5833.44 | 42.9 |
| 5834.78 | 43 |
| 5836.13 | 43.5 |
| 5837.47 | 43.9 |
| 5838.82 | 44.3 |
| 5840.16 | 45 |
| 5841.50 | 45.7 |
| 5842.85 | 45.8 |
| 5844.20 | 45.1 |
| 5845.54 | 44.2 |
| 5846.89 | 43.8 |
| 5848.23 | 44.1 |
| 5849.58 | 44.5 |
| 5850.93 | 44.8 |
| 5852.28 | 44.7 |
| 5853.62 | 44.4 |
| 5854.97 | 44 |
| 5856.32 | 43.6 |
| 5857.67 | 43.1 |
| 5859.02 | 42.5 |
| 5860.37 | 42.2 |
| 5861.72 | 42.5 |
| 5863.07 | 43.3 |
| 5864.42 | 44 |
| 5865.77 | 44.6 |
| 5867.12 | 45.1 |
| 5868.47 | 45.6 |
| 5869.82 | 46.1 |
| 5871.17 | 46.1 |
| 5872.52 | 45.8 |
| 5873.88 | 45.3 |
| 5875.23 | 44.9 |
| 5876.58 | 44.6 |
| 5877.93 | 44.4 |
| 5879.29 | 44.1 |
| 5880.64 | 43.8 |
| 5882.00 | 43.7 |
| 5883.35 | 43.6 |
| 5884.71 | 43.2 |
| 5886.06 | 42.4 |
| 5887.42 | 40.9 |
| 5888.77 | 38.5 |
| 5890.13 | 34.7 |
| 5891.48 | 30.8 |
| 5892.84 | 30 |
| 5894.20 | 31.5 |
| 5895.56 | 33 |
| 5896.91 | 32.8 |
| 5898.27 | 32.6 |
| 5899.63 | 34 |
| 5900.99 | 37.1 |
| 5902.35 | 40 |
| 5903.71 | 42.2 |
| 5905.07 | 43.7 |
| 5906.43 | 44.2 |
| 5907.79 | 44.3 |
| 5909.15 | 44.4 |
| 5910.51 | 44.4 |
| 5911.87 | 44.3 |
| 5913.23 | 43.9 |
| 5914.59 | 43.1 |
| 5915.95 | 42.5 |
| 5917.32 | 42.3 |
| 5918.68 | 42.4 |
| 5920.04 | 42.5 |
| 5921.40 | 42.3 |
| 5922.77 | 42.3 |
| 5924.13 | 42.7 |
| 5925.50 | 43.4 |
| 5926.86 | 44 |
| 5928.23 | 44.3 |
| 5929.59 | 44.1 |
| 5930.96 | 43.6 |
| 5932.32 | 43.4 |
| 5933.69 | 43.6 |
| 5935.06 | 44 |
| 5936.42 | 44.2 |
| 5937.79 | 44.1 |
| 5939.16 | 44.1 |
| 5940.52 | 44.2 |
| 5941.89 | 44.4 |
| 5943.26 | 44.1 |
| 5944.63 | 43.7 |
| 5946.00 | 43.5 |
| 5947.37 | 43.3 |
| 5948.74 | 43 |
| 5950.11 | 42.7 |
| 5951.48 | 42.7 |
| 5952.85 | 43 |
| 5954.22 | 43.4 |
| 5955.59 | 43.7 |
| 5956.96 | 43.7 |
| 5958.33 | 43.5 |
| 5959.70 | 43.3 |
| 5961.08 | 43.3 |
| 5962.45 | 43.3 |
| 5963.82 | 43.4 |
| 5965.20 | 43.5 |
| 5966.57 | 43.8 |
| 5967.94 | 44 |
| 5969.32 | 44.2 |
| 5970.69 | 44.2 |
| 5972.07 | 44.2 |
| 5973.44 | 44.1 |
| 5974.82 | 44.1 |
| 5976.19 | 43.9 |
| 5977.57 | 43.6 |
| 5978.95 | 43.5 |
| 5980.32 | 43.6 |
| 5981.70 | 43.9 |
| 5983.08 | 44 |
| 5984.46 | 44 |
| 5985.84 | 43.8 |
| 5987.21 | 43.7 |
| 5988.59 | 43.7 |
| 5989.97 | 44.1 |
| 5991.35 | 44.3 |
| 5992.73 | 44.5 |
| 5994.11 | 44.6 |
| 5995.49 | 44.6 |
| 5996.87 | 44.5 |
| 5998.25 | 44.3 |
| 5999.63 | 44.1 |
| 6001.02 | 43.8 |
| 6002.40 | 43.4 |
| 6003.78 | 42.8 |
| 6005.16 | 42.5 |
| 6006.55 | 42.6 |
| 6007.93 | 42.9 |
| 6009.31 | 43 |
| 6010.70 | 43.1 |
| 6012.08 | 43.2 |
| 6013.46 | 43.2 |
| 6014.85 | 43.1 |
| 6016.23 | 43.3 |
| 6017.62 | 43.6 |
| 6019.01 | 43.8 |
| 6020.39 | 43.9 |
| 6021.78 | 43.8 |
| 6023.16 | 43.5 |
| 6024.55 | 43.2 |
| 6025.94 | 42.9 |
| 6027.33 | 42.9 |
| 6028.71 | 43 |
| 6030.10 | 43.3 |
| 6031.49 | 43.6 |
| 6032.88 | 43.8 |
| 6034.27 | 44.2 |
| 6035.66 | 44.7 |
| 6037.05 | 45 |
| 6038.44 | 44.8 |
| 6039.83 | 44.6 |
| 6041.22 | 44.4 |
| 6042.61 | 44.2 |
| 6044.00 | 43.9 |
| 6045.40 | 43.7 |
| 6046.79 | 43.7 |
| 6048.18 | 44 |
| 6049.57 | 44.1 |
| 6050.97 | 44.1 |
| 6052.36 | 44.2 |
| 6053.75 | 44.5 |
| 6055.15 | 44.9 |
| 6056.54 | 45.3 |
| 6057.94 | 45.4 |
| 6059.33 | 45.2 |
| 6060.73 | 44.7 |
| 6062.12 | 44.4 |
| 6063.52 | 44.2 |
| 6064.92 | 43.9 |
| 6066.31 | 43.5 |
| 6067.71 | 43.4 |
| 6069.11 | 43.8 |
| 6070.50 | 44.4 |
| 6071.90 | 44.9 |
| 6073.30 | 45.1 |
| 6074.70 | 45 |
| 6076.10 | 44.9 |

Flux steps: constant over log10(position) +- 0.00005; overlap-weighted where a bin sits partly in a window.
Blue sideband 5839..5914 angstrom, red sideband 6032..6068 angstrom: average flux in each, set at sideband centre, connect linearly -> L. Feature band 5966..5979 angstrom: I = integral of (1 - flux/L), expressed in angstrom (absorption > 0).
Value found -0.2 angstrom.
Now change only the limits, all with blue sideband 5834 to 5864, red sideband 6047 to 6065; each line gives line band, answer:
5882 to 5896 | 2.2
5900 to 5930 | 0.9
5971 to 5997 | 0.2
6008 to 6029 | 0.5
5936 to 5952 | 0.2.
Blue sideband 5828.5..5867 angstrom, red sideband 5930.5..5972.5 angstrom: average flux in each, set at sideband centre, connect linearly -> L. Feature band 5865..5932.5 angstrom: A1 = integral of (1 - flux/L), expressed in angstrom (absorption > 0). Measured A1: 3.4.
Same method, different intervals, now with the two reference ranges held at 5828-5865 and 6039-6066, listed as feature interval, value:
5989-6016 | 0.42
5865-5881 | -0.36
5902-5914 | 0.15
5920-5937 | 0.27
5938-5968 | 0.46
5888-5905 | 3.46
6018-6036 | 0.31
